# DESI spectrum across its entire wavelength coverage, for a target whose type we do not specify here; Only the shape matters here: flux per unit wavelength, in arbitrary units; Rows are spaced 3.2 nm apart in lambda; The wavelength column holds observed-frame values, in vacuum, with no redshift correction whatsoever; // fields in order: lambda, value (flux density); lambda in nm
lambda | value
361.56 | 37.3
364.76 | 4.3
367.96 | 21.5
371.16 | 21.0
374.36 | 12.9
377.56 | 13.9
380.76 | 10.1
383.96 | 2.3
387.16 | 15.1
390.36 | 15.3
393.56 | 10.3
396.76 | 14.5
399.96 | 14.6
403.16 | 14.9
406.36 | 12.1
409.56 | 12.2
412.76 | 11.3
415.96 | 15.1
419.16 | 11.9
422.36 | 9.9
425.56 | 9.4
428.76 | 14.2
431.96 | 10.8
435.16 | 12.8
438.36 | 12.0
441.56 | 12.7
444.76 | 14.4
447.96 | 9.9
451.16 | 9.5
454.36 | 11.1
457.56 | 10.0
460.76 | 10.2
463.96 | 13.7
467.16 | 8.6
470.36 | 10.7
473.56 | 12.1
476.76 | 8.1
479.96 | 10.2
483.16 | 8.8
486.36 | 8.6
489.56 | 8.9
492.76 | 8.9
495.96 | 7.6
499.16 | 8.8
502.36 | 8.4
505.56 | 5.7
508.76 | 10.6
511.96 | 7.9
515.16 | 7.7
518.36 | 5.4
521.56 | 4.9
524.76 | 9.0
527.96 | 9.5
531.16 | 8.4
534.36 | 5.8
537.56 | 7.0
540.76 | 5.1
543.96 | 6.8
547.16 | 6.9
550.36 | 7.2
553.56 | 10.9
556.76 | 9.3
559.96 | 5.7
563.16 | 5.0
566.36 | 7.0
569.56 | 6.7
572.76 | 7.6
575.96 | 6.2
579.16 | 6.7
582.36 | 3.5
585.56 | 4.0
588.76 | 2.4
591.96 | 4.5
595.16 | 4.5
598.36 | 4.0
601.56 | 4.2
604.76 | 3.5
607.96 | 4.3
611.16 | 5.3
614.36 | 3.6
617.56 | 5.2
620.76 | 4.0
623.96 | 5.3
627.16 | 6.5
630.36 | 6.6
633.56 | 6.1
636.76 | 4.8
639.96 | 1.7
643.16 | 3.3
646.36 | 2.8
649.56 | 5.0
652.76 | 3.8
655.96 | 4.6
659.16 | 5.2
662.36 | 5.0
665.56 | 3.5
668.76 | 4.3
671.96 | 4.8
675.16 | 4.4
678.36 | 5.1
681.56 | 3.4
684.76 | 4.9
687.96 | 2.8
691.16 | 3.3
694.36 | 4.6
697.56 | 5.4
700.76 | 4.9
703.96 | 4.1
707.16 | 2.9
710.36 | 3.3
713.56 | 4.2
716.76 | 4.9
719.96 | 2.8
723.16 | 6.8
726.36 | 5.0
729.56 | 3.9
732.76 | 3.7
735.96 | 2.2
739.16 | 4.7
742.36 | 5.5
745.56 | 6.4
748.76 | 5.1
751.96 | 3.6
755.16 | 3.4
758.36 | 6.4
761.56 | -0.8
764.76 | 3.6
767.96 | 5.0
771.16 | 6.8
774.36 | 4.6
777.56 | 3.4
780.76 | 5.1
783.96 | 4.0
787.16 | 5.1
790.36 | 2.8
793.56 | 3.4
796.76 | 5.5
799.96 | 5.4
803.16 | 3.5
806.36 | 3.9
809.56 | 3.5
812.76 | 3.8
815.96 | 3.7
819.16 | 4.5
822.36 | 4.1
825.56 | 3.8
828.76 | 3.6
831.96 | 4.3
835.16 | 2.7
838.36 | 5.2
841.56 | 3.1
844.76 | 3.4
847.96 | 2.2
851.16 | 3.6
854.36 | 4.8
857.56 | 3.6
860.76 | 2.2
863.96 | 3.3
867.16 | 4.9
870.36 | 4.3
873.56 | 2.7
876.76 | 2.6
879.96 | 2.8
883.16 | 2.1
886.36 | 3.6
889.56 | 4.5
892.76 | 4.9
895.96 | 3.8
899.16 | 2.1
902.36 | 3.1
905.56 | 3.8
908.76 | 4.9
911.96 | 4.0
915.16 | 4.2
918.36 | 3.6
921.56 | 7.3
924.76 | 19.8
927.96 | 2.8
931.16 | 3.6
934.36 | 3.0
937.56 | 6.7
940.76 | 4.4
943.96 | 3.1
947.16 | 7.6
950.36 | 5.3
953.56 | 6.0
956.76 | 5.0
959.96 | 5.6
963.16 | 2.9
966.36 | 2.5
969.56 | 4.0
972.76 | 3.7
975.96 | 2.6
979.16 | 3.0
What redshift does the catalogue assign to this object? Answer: 1.477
